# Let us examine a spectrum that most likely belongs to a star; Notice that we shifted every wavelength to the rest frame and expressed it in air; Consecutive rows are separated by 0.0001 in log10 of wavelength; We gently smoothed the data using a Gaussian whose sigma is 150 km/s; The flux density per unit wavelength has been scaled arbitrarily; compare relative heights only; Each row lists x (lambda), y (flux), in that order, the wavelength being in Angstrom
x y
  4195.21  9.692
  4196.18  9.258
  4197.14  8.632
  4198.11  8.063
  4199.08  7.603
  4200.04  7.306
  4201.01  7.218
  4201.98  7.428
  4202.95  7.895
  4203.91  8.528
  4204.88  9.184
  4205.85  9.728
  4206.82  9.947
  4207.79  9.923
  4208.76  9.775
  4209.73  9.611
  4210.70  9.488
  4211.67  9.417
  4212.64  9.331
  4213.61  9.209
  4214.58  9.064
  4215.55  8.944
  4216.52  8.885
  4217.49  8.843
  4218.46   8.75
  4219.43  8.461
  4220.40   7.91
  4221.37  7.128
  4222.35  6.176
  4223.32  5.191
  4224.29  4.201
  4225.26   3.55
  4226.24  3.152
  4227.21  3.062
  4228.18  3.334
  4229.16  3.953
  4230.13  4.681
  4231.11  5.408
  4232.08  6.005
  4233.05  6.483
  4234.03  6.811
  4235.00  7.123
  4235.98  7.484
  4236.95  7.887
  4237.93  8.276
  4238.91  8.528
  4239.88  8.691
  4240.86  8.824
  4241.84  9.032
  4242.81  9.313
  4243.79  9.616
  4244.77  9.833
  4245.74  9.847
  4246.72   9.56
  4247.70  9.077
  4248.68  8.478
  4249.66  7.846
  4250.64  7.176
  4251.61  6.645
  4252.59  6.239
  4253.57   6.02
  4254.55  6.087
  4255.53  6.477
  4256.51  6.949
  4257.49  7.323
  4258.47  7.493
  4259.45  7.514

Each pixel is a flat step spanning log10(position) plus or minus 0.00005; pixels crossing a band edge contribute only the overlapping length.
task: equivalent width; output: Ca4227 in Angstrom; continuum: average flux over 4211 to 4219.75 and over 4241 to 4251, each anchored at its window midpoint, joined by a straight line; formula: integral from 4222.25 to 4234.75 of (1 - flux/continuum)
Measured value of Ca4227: 5.9 Angstrom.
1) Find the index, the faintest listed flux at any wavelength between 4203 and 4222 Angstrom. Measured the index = 7.128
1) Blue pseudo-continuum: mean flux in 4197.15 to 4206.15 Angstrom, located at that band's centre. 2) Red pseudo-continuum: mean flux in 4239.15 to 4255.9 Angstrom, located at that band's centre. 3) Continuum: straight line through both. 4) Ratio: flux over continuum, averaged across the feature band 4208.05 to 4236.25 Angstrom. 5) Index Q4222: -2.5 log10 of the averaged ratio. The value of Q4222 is 0.17 mag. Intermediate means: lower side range 8.1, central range 6.96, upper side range 8.18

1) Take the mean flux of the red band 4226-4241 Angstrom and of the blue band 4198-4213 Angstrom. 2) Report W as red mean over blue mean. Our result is 0.7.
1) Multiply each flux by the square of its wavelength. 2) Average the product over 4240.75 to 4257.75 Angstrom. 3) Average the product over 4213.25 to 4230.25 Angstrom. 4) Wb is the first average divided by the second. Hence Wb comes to 1.27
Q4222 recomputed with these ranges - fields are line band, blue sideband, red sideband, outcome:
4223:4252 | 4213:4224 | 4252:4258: 0.02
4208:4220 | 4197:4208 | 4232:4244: -0.11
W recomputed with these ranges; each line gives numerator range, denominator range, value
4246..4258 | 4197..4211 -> 0.85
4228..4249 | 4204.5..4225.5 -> 0.92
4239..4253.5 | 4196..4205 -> 1.06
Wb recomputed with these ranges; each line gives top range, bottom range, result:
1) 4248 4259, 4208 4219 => 0.77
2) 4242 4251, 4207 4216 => 0.97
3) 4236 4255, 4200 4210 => 0.95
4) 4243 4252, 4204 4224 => 1.02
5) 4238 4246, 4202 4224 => 1.07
